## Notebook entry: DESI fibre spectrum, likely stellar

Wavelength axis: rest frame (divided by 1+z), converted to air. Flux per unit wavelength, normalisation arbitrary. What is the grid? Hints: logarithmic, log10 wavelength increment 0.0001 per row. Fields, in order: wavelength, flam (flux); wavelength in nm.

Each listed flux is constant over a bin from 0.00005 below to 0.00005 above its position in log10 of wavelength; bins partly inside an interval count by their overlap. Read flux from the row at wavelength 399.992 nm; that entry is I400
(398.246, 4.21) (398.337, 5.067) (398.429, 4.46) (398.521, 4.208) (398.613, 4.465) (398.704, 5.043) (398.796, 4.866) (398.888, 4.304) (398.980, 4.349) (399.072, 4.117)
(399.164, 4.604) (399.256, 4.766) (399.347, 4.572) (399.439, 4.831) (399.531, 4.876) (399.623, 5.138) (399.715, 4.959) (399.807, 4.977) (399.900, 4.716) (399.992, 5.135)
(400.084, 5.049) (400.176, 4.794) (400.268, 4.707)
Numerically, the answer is 5.135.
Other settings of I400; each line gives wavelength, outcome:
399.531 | 4.876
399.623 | 5.138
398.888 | 4.304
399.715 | 4.959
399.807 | 4.977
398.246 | 4.21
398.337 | 5.067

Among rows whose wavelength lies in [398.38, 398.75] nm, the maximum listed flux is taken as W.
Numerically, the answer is 5.043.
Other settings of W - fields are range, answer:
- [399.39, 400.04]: 5.138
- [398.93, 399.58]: 4.876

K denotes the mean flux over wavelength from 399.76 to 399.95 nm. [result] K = 4.83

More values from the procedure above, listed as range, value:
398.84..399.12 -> 4.26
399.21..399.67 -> 4.85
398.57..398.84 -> 4.81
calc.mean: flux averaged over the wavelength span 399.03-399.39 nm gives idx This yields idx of 4.53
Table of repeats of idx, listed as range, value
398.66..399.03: 4.63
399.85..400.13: 4.96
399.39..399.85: 4.95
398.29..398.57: 4.57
